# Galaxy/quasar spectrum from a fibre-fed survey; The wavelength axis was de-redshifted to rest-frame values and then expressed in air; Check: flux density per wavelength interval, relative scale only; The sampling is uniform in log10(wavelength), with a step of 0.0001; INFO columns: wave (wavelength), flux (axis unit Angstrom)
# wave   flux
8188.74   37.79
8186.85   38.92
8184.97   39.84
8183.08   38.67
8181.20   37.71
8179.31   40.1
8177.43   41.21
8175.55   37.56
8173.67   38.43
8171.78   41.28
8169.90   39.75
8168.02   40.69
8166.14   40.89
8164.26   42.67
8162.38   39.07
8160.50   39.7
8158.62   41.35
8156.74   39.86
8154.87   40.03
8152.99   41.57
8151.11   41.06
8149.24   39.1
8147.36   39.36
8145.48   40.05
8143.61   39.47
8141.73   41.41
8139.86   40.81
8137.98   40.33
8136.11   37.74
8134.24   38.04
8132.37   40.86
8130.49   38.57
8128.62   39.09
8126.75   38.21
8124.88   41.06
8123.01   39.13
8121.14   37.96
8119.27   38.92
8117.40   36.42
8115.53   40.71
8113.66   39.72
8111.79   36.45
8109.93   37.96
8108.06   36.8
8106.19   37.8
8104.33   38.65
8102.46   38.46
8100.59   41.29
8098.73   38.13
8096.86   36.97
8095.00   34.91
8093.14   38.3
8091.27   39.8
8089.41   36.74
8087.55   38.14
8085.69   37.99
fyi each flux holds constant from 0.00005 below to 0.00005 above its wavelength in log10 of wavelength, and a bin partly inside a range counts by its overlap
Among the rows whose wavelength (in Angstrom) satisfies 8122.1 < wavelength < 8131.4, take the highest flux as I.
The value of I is 41.06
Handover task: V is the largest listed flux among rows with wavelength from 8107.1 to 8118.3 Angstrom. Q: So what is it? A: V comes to 40.71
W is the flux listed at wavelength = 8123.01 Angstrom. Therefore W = 39.13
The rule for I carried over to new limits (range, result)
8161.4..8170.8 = 42.67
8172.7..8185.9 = 41.21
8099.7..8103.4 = 41.29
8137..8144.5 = 41.41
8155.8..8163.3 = 41.35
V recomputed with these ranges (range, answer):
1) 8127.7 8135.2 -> 40.86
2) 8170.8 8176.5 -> 41.28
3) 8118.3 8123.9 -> 39.13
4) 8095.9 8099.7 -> 38.13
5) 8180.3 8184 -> 38.67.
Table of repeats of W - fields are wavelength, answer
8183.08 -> 38.67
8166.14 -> 40.89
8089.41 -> 36.74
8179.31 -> 40.1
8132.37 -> 40.86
